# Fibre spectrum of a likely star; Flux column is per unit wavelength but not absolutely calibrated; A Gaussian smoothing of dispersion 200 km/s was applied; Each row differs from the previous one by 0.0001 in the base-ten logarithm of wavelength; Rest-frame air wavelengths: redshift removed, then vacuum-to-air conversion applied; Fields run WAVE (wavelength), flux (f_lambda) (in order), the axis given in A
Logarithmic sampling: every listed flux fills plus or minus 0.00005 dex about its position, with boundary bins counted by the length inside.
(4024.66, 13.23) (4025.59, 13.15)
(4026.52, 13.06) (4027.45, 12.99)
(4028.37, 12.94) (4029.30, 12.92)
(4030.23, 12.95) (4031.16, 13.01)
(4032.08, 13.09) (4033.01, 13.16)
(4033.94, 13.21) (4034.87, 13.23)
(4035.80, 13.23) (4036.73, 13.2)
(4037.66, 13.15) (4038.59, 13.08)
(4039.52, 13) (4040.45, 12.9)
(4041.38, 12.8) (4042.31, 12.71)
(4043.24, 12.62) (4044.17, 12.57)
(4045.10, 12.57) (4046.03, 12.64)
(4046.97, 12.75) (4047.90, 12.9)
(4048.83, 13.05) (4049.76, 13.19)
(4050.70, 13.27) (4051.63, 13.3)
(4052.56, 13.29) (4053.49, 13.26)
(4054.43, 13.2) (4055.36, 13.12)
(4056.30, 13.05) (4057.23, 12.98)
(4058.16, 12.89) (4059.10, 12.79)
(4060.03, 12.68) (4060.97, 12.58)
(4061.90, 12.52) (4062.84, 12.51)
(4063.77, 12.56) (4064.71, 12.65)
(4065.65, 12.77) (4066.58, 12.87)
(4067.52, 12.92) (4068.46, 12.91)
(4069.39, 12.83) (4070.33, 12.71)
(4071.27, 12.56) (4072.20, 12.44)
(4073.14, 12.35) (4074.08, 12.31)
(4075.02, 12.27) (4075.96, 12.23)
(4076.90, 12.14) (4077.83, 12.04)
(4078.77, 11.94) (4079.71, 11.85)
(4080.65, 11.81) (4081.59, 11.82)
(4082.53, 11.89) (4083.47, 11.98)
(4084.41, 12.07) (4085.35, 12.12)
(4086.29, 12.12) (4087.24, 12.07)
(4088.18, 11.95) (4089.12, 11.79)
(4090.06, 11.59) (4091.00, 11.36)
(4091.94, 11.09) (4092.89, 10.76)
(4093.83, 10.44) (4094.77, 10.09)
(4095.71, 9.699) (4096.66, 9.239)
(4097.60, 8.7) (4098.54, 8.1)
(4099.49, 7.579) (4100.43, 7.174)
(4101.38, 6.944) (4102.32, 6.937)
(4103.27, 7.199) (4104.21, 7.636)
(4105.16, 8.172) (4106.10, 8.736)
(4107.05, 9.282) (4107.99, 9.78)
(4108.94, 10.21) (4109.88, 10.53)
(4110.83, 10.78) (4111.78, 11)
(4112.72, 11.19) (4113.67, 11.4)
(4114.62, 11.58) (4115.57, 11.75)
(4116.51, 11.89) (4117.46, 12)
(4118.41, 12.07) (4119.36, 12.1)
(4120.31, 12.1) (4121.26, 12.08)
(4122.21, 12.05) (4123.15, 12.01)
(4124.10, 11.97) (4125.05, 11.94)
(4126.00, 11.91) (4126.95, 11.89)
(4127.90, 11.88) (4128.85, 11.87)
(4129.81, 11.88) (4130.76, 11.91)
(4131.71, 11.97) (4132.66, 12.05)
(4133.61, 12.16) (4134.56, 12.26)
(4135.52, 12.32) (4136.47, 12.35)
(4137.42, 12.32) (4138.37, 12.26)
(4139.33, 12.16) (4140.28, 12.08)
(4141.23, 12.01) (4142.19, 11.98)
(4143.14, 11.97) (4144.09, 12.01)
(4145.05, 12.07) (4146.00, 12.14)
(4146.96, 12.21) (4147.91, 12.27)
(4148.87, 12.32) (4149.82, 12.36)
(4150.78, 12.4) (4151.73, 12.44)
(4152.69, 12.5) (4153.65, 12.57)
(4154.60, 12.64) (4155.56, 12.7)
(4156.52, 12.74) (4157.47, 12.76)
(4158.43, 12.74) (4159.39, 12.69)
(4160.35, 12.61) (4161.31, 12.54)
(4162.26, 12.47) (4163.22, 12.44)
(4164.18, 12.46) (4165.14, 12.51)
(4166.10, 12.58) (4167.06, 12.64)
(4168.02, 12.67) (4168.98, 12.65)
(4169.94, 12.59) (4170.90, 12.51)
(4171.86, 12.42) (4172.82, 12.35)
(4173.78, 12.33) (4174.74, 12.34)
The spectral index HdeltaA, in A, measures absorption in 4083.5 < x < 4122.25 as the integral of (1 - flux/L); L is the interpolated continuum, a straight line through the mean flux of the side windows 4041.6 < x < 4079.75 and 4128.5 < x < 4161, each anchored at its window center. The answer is 6.6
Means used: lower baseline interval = 12.7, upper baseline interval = 12.3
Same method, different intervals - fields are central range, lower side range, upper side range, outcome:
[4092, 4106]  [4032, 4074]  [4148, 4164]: 4.6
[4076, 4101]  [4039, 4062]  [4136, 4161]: 3.5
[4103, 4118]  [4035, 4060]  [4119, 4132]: 2.4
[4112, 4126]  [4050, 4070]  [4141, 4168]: 0.8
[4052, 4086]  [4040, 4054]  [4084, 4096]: -1.2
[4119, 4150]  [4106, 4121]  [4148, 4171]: -0.9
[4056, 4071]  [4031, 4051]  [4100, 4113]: -1.5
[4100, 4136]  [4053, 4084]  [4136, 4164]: 4.5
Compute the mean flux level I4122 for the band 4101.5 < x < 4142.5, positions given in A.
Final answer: 11.2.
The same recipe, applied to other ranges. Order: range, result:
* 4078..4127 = 10.7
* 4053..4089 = 12.5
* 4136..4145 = 12.1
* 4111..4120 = 11.6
